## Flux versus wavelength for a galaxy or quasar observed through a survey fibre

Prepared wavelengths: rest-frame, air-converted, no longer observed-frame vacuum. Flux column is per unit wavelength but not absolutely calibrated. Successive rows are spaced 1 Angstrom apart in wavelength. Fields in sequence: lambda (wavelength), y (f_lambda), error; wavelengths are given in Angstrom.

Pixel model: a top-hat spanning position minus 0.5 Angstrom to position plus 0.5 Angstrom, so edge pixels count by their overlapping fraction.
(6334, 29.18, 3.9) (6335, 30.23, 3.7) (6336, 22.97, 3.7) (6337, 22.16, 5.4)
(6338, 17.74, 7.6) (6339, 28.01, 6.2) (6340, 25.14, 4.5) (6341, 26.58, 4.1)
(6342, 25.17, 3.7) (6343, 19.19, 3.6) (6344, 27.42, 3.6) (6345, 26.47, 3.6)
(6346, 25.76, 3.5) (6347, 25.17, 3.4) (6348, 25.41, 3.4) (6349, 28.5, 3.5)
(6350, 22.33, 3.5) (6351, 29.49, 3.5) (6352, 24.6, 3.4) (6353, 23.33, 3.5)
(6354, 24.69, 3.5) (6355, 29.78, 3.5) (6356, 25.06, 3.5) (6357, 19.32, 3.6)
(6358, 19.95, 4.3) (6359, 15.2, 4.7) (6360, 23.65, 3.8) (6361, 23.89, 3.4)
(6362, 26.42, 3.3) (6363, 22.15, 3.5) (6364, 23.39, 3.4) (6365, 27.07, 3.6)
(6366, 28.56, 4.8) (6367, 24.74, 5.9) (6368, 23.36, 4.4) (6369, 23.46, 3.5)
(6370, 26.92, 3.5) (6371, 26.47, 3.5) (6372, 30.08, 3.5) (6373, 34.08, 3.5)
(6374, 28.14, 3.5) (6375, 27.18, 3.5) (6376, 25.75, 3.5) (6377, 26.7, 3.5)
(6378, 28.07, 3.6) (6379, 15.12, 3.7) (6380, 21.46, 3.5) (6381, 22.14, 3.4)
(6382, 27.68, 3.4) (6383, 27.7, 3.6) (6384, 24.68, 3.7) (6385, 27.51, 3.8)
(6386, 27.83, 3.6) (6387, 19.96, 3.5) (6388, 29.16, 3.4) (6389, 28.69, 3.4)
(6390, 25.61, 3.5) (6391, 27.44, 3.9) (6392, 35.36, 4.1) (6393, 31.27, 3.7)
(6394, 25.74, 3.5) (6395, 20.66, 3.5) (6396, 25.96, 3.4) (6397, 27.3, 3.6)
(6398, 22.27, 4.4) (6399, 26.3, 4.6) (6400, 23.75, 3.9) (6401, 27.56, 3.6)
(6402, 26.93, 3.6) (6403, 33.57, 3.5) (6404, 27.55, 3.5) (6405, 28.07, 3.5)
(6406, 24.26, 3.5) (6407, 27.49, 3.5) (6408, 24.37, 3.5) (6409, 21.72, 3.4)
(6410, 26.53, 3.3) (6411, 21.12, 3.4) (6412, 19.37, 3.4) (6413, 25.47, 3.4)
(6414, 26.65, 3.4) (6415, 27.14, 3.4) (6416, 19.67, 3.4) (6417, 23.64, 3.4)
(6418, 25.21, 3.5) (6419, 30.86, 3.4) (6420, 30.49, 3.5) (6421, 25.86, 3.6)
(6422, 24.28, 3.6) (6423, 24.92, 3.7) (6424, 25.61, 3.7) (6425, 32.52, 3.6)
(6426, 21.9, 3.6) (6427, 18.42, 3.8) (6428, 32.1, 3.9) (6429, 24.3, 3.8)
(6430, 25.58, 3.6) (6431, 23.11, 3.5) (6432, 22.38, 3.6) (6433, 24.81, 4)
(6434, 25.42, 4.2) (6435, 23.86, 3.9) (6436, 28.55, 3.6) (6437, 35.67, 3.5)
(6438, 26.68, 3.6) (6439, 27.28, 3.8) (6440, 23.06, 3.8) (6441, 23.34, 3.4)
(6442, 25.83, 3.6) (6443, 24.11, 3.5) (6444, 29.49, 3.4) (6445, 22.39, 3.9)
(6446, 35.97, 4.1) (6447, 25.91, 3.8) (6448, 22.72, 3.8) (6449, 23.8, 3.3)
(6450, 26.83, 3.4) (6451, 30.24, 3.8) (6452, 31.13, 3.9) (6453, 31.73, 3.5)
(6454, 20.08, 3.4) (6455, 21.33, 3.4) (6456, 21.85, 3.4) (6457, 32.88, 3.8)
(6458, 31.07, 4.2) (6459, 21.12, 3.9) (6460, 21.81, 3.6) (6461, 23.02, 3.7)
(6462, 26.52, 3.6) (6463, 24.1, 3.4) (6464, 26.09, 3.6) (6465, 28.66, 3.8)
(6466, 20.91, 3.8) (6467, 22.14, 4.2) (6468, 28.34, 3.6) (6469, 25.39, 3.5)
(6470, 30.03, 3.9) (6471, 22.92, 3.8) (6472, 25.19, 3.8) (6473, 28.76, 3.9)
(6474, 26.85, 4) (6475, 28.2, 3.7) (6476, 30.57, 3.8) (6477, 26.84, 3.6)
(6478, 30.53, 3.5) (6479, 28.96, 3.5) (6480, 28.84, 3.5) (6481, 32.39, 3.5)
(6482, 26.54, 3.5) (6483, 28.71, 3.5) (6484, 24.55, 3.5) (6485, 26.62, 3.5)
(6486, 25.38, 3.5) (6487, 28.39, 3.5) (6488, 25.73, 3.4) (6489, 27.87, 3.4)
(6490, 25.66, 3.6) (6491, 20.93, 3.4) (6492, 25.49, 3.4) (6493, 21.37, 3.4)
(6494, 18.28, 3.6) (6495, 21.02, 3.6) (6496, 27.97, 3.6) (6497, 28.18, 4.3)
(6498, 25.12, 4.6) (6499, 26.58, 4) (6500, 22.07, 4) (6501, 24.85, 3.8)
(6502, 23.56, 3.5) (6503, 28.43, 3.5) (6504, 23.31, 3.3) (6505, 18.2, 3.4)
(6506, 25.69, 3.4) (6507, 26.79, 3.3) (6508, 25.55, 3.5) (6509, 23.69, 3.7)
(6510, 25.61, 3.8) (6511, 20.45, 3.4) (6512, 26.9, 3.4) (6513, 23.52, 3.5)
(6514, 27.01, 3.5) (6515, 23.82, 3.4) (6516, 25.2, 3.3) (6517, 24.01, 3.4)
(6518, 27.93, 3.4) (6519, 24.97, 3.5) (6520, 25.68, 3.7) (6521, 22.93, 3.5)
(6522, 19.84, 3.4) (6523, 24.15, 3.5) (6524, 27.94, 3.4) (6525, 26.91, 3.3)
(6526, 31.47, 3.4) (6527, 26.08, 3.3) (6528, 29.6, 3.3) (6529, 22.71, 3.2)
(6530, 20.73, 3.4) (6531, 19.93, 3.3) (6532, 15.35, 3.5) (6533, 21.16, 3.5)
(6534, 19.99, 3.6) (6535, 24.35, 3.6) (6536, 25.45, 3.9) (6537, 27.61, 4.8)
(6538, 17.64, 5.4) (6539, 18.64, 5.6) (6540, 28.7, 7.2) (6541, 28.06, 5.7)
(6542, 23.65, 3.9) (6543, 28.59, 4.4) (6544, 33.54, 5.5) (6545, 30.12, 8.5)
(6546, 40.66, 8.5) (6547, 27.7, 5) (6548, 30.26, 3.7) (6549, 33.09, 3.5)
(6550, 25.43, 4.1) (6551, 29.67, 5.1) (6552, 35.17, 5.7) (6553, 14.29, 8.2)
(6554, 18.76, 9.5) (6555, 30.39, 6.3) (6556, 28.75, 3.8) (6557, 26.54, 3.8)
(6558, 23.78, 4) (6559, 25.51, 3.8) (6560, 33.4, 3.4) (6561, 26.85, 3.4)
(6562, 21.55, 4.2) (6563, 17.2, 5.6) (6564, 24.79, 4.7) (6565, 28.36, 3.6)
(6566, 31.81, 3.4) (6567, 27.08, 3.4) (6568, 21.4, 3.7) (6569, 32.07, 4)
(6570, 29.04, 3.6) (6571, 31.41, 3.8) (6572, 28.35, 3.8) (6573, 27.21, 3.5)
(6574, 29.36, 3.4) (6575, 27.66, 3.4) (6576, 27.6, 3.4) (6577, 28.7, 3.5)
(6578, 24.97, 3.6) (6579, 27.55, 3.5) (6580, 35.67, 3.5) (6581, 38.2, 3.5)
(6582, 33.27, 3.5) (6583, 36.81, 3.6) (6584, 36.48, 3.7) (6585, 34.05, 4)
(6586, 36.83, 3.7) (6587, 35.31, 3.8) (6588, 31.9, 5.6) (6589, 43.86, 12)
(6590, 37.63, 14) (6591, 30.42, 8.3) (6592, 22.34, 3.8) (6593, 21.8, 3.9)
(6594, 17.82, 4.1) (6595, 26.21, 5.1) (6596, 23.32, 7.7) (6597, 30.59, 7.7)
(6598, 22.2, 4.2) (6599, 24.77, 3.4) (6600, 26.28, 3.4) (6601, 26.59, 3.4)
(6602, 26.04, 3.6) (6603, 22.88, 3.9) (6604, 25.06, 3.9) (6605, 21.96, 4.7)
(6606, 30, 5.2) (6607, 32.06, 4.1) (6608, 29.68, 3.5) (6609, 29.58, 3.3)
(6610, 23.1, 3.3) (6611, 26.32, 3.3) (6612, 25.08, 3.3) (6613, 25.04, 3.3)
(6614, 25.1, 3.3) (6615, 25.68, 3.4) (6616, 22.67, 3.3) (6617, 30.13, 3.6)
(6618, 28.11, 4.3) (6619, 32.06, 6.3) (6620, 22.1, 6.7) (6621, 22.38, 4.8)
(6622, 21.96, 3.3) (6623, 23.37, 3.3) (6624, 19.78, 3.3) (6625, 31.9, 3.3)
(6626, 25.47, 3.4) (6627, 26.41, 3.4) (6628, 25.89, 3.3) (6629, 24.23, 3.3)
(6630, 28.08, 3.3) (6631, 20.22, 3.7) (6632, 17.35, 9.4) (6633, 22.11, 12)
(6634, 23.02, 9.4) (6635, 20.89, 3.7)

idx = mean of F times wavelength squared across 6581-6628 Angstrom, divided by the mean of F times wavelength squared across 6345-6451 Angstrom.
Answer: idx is 1.15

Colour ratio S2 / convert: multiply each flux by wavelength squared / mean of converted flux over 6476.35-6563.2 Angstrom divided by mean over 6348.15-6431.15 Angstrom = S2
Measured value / 1.04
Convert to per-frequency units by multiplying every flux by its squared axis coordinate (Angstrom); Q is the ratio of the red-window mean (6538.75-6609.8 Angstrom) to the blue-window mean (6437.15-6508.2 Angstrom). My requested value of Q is 1.13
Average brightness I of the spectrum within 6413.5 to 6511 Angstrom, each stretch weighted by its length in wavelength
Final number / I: 25.9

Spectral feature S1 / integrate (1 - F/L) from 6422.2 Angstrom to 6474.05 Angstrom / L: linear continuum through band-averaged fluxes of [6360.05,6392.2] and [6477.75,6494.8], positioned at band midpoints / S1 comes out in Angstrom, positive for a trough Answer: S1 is 0.3 Angstrom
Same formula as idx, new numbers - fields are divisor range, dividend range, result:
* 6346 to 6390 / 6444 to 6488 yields 1.09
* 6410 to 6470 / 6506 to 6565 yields 1.02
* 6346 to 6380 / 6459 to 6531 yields 1.06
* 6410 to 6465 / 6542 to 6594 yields 1.18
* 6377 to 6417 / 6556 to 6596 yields 1.20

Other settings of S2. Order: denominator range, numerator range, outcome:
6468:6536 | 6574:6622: 1.15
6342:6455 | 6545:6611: 1.17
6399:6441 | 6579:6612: 1.20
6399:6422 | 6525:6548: 1.04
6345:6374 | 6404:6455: 1.05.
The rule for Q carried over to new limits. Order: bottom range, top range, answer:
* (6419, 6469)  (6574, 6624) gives 1.13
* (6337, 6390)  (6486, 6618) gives 1.12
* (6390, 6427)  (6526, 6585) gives 1.10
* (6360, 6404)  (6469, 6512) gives 1.02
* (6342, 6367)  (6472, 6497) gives 1.13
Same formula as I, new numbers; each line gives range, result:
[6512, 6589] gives 27.4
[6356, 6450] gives 25.7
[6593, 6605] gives 24.5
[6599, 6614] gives 26.3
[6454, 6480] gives 26.1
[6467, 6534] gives 25.3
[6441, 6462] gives 26.1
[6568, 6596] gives 30.5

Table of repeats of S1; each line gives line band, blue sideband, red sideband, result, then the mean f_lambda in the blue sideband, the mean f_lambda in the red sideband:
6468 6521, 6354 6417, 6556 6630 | 1.8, 25.5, 27.7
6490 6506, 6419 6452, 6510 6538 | 0.6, 26.3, 24.2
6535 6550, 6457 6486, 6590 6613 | -0.9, 26.7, 25.9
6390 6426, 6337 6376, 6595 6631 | -1.3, 25.1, 25.8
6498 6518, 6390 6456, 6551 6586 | 2.1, 26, 28.5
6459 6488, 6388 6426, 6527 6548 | -0.9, 26.2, 25.4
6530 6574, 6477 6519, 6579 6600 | 3.5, 25.4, 30.8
